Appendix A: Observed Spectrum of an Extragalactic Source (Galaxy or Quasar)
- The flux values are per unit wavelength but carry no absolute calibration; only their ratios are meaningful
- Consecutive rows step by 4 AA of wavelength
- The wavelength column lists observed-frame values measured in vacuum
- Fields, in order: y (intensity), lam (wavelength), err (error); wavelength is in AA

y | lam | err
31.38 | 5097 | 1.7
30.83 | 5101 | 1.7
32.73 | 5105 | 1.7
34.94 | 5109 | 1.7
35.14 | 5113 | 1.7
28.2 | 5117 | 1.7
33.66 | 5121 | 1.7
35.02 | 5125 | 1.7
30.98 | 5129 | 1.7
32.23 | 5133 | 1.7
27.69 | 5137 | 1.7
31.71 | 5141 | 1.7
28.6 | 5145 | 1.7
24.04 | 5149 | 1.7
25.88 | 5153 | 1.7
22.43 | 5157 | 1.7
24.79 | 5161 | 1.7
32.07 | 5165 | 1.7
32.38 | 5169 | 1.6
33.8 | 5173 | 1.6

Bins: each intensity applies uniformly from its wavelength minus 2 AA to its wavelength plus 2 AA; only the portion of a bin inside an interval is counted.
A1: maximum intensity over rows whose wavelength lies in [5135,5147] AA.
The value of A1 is 31.71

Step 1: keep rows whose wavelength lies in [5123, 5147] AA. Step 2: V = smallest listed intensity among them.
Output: 27.69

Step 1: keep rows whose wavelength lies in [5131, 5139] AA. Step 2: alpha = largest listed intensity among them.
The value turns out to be 32.23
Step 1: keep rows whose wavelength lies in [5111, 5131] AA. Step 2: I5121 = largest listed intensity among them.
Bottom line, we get 35.14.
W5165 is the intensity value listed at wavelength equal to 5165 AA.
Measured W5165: 32.07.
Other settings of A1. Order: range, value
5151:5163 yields 25.88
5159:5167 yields 32.07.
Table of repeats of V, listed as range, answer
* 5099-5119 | 28.2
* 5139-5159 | 22.43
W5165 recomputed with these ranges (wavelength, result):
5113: 35.14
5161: 24.79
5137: 27.69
